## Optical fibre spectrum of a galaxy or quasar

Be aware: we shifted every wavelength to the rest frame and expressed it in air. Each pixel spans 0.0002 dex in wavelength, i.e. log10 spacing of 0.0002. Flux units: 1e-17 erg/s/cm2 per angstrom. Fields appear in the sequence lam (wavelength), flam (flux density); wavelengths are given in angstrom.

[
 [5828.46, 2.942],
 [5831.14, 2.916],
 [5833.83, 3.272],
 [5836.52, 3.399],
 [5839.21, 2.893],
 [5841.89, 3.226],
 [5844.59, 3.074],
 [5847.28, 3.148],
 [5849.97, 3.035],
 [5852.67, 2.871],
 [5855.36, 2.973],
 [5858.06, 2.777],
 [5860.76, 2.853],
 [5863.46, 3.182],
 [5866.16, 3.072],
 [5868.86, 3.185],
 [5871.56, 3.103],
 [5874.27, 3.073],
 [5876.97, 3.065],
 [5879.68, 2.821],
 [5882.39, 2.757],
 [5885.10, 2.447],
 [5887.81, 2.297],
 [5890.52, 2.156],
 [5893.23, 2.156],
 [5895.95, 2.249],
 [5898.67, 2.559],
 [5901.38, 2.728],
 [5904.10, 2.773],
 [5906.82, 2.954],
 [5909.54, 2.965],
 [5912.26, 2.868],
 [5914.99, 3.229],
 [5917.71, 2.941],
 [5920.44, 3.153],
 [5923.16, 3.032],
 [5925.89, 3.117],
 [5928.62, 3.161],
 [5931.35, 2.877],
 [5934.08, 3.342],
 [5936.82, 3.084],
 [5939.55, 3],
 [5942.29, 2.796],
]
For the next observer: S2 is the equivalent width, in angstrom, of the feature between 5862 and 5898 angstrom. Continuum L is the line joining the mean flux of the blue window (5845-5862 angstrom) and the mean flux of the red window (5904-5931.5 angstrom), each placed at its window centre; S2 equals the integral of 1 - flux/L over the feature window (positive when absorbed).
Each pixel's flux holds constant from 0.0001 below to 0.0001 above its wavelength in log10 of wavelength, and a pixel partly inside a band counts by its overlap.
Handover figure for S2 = 3.0 angstrom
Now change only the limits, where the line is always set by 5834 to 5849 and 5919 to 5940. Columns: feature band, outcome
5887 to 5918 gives 4.6 angstrom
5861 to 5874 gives 0.1 angstrom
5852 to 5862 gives 0.9 angstrom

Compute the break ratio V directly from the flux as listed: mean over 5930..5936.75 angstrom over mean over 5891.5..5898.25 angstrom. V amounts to 1.38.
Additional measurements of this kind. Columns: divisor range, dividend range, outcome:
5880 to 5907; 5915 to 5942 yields 1.23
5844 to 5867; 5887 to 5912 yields 0.85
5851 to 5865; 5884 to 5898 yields 0.77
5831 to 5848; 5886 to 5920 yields 0.85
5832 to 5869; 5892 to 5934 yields 0.94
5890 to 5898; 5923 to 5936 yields 1.40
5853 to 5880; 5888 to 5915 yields 0.87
